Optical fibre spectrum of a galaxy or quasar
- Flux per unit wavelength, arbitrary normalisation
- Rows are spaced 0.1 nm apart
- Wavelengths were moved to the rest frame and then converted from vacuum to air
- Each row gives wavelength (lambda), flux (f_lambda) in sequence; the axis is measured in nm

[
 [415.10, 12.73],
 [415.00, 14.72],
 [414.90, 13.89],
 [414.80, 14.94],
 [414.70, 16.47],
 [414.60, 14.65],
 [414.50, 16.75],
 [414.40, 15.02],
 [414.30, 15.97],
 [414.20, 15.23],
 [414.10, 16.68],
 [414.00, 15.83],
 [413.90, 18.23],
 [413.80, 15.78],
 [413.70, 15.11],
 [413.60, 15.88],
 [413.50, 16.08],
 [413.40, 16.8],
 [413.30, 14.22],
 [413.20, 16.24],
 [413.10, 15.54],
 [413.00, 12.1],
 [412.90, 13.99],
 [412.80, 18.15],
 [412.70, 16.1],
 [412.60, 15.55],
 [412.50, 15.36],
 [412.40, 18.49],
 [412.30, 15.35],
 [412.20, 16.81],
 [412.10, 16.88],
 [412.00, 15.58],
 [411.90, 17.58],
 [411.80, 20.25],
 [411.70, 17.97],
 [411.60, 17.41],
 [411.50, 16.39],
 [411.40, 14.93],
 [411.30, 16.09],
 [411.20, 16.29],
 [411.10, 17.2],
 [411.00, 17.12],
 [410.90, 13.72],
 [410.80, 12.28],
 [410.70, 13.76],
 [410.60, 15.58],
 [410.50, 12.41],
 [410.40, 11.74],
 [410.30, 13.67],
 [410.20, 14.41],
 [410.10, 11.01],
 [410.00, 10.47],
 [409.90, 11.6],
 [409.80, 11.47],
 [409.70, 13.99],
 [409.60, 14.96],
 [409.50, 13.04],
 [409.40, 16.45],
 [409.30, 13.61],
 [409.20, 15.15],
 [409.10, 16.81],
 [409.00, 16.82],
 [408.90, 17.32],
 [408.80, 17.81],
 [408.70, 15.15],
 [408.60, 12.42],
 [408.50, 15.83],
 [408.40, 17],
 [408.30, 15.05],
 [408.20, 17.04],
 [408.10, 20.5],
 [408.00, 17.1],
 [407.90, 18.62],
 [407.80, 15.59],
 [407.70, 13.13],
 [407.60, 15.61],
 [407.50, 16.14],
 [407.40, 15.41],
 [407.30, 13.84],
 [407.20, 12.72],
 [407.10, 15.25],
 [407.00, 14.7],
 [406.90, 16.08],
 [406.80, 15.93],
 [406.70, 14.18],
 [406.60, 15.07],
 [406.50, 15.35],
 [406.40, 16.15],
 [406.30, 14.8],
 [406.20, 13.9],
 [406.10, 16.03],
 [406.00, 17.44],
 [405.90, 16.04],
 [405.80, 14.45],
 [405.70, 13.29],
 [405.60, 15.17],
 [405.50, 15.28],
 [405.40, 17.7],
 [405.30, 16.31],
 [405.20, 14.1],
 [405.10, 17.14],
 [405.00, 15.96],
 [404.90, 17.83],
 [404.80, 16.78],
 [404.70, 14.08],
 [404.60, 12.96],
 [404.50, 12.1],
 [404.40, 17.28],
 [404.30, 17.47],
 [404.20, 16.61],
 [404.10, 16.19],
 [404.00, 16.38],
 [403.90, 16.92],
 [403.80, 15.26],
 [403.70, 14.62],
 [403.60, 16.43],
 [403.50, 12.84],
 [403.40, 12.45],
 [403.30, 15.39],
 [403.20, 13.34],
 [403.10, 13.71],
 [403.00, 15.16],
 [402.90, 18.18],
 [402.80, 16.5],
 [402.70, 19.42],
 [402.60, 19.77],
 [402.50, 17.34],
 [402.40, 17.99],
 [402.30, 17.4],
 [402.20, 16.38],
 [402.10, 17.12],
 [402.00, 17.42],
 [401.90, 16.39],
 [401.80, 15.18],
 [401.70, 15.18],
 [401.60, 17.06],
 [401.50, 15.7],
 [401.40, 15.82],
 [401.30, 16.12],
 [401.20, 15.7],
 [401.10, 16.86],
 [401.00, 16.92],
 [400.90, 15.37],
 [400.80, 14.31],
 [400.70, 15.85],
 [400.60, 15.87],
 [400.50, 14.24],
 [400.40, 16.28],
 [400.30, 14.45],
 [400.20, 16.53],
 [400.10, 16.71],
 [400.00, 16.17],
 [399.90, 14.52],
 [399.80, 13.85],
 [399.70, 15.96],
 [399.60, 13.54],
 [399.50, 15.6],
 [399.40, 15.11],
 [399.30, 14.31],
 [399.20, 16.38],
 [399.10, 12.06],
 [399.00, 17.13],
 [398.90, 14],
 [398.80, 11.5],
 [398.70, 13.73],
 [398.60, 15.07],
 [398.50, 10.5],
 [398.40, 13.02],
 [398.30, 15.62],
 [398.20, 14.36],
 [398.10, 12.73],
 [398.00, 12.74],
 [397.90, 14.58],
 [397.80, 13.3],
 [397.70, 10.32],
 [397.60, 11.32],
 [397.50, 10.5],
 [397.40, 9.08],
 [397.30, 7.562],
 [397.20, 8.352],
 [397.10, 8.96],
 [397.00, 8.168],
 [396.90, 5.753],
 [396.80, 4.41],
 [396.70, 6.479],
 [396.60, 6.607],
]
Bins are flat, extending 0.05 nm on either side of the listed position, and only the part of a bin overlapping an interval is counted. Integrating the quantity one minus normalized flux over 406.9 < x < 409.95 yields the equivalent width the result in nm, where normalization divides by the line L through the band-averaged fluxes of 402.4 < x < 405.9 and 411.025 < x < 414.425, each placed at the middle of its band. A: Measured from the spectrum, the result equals 0.12 nm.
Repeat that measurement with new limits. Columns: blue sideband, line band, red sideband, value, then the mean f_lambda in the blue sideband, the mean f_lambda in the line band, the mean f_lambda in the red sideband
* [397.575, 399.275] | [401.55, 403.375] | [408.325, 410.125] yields -0.35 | 13.5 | 16.6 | 14.6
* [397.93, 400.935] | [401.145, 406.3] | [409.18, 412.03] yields -0.45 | 14.6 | 15.9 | 14.7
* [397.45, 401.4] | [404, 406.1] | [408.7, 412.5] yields -0.13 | 14.5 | 15.7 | 15.2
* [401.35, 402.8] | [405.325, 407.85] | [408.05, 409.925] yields 0.12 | 17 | 15.2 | 15.4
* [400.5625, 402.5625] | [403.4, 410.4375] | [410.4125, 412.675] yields 0.41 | 16.3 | 15.2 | 16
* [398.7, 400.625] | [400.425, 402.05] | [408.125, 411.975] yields -0.10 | 14.9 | 15.9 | 15.1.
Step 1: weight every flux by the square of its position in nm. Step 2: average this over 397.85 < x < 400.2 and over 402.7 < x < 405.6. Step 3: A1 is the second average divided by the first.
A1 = 1.11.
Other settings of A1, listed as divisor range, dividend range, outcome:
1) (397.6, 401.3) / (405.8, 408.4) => 1.12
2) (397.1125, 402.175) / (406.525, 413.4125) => 1.13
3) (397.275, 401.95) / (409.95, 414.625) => 1.15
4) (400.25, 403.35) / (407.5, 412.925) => 0.99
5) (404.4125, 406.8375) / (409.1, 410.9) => 0.89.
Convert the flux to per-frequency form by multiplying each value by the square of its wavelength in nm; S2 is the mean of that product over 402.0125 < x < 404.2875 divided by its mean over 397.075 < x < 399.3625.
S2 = 1.32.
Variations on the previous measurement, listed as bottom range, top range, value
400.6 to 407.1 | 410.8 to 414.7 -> 1.06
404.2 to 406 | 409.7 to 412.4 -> 0.99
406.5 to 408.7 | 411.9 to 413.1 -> 1.05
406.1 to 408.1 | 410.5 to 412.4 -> 1.07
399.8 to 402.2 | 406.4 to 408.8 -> 1.02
